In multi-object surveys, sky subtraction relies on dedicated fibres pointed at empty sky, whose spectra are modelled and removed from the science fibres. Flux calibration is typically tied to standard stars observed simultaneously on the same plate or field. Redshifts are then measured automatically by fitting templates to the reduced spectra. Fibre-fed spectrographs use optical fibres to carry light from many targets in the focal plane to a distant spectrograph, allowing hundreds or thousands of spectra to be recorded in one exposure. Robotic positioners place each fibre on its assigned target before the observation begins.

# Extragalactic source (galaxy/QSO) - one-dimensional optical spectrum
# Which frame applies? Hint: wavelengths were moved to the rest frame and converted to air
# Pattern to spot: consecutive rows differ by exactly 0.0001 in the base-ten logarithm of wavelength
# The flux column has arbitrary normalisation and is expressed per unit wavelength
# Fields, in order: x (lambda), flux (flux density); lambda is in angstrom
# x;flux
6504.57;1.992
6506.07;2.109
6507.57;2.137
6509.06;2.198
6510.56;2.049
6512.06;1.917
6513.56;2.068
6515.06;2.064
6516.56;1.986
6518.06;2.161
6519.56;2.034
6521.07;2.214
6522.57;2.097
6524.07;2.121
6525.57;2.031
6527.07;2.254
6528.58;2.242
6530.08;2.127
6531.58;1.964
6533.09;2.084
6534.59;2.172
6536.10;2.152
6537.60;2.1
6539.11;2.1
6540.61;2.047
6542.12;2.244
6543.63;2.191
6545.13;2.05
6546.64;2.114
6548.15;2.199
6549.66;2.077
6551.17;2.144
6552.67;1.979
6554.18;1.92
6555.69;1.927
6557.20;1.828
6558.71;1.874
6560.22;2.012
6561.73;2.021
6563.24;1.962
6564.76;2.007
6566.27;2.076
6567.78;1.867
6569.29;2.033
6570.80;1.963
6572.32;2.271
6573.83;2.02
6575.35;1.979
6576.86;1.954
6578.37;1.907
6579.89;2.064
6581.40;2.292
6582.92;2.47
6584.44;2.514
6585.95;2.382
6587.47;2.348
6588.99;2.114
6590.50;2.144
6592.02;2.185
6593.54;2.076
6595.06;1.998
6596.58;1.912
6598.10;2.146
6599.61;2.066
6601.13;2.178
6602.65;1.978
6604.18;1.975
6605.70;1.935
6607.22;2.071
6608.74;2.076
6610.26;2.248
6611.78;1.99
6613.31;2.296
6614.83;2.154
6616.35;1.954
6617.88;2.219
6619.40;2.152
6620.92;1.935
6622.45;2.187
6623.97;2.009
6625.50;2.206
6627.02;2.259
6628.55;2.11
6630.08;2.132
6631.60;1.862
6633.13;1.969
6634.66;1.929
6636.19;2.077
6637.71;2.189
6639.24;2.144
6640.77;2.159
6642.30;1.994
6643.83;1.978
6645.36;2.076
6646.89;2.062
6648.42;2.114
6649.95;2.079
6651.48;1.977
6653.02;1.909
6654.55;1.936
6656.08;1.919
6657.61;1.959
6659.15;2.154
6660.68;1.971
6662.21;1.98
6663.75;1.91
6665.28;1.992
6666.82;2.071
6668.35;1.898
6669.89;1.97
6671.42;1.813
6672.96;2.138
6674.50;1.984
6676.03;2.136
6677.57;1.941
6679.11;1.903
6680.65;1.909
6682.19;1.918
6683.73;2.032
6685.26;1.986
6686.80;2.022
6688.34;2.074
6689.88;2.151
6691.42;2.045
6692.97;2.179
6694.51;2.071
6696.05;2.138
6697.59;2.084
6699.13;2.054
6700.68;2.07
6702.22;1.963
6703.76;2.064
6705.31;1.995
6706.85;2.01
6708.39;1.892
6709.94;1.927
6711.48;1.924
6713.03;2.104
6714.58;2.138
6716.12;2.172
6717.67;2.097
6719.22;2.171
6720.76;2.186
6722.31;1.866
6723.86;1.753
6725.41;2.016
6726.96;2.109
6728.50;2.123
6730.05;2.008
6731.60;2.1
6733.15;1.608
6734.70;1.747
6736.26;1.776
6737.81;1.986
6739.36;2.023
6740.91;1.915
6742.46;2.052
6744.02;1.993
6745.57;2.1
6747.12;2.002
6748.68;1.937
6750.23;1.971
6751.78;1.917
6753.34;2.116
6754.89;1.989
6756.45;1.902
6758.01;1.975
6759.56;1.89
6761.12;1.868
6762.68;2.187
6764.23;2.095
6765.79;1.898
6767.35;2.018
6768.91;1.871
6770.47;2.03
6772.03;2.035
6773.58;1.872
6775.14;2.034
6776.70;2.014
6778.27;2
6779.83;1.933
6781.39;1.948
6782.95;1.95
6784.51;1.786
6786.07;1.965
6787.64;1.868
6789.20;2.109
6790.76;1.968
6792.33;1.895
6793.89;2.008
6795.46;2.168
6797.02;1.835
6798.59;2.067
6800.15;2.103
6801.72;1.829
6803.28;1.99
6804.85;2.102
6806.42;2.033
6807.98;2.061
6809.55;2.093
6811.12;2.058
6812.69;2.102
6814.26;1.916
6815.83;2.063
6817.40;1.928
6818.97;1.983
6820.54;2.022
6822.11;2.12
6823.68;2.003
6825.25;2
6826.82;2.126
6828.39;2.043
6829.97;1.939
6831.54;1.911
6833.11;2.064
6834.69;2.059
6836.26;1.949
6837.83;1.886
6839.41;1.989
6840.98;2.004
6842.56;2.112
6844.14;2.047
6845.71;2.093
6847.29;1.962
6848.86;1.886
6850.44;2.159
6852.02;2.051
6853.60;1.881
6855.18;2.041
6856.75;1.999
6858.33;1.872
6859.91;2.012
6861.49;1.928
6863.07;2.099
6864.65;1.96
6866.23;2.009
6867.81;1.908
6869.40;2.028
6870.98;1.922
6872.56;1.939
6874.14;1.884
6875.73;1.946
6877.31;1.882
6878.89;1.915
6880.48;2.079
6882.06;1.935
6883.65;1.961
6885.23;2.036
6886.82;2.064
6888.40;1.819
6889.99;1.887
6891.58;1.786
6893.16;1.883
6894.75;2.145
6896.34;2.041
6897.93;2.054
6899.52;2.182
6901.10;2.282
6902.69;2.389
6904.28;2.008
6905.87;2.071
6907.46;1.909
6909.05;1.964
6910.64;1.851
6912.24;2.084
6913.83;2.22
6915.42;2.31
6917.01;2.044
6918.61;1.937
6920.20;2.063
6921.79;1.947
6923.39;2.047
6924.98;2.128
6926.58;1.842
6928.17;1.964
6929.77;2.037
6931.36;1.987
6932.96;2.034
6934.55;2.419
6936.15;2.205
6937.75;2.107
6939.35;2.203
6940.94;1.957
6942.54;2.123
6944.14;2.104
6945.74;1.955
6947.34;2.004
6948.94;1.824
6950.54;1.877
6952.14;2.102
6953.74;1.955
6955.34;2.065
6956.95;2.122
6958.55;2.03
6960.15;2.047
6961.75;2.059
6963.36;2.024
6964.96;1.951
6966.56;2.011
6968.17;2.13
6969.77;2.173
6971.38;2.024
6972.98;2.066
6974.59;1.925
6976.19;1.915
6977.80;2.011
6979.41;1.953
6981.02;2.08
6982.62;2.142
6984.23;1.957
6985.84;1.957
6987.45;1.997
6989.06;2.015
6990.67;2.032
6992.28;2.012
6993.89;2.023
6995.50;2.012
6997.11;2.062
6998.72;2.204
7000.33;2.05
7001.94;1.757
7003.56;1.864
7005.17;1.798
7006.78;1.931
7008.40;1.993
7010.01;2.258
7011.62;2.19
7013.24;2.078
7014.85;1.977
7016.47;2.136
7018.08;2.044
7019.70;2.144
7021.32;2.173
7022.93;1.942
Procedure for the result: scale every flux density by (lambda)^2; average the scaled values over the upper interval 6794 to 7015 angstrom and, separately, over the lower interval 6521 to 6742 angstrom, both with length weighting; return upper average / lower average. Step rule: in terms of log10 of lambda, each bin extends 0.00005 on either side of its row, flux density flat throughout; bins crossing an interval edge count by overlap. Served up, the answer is 1.1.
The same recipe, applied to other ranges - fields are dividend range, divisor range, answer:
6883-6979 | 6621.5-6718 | 1.08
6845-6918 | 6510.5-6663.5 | 1.06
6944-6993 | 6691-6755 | 1.08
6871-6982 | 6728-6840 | 1.07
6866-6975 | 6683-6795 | 1.07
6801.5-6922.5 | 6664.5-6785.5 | 1.05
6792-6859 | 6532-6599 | 1.04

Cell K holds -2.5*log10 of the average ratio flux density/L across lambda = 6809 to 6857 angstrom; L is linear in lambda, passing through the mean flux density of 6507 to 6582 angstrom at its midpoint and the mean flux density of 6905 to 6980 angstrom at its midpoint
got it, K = 0.02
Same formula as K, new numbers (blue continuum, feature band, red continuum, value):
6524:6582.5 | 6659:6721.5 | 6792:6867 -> 0.00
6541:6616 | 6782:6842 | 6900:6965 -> 0.04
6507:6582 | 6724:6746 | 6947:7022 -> 0.05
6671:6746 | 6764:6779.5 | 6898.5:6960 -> 0.02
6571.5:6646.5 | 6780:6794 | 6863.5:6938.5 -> 0.06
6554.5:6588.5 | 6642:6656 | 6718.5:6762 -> 0.01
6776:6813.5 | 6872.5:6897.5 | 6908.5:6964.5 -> 0.04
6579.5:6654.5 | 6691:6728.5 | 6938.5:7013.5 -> 0.02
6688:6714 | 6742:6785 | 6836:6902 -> 0.02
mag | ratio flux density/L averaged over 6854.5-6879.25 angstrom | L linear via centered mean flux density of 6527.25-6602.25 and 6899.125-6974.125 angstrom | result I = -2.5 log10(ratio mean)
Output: 0.06 mag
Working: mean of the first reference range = 2.09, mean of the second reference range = 2.06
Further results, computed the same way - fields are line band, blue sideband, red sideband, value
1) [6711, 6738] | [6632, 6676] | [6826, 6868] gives 0.01 mag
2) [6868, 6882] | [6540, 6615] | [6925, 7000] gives 0.06 mag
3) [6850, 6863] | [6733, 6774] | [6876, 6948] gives 0.01 mag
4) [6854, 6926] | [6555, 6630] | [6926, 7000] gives 0.02 mag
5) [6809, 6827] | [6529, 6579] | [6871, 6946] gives 0.00 mag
